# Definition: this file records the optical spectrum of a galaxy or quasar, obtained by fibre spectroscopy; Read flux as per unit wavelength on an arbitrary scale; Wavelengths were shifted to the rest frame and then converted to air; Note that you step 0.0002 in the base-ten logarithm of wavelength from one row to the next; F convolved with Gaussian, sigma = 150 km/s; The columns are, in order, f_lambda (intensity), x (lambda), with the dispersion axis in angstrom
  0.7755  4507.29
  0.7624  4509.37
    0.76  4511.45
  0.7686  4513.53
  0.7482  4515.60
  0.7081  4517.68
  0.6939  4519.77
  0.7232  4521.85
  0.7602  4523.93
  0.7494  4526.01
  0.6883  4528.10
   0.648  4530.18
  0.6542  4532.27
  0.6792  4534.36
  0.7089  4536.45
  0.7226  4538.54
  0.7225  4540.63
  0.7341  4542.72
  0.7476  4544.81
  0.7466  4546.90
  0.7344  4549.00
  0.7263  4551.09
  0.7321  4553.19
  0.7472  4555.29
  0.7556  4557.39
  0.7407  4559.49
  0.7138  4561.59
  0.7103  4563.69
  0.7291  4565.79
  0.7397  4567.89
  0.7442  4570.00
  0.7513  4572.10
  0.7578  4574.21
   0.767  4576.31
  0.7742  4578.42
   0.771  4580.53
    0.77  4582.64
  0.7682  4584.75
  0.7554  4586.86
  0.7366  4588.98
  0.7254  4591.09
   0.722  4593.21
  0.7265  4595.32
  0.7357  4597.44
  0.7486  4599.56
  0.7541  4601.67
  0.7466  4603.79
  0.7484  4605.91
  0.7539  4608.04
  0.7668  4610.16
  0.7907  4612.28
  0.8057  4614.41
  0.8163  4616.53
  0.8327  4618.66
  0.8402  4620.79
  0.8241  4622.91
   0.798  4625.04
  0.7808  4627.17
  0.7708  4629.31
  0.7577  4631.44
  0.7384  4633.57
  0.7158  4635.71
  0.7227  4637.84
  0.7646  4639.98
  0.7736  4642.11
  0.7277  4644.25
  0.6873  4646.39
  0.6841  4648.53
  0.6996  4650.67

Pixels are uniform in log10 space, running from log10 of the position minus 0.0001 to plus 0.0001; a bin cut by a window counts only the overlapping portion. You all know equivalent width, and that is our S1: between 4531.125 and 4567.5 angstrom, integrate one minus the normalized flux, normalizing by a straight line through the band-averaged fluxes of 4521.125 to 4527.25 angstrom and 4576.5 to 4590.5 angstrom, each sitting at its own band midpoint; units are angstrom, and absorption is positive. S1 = 1.3 angstrom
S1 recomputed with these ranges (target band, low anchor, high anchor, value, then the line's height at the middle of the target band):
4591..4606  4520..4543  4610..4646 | 0.3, 0.755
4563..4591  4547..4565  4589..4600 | -0.7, 0.732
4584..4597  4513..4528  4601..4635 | 0.5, 0.768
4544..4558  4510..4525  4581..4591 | 0.1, 0.747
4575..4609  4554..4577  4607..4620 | 0.9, 0.771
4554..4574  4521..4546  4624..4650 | -0.5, 0.721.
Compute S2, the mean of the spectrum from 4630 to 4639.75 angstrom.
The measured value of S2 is 0.738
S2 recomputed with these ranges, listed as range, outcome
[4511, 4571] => 0.725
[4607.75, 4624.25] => 0.806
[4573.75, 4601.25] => 0.751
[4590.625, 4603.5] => 0.737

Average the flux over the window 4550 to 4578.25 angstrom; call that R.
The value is 0.741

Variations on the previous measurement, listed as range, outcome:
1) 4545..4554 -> 0.736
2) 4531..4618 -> 0.744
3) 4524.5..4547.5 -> 0.71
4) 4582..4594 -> 0.746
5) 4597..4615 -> 0.761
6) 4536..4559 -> 0.735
